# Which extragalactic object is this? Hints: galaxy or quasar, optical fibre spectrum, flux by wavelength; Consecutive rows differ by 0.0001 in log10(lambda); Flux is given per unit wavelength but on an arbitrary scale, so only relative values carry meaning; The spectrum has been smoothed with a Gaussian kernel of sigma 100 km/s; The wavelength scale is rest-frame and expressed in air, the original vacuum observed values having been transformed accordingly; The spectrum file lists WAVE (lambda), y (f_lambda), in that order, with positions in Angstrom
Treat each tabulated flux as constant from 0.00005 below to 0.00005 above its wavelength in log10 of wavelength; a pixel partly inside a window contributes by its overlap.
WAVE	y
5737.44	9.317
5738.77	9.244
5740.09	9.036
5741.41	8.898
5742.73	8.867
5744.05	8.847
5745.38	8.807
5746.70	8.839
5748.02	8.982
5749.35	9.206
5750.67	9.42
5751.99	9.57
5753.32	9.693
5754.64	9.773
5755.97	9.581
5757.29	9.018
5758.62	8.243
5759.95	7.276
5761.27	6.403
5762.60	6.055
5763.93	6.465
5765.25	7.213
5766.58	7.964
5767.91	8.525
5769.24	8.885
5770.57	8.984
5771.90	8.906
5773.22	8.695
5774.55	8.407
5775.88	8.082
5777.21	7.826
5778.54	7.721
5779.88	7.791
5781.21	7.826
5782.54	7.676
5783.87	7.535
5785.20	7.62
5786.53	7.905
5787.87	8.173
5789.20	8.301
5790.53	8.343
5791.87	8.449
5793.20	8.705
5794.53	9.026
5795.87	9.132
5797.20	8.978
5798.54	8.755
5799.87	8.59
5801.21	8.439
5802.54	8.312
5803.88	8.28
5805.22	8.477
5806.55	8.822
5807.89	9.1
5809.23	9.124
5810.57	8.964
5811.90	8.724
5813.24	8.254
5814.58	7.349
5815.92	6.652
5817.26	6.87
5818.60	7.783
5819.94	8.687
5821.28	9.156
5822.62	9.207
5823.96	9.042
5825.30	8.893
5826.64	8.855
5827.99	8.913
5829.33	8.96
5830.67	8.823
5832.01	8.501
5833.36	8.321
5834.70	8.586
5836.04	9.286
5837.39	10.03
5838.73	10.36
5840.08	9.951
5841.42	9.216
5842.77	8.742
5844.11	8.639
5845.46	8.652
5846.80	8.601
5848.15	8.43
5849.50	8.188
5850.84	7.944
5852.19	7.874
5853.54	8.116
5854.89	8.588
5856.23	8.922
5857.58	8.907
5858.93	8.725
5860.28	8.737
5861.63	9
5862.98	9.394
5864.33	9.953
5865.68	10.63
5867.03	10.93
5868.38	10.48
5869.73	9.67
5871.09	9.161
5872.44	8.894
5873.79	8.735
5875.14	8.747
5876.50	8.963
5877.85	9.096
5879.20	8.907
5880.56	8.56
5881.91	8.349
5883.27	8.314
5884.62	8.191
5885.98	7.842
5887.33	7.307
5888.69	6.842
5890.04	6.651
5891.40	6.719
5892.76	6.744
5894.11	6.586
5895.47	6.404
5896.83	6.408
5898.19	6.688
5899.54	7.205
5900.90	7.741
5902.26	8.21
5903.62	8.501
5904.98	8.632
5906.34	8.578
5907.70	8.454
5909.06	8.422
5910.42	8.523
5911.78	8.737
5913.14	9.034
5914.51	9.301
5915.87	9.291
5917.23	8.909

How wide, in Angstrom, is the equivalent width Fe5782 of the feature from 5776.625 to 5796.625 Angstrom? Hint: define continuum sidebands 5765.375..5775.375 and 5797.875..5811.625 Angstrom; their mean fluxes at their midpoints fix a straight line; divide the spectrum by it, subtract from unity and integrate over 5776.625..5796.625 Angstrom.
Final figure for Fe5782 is 1.10 Angstrom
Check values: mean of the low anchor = 8.54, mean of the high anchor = 8.69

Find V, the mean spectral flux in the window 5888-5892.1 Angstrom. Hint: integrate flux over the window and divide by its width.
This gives 6.73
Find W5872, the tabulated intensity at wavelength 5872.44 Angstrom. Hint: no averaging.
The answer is 8.894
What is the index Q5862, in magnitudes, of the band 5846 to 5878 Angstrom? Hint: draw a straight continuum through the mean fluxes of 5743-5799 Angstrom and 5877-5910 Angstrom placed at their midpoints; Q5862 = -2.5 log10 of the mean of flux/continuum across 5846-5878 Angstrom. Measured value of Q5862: -0.15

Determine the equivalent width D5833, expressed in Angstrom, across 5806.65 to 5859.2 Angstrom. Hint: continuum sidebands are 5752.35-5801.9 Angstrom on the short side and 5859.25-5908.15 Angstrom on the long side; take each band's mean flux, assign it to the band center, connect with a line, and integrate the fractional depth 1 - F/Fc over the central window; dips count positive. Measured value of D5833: -2.3 Angstrom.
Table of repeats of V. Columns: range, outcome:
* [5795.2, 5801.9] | 8.78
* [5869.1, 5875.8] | 9.04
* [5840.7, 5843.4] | 9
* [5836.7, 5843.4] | 9.65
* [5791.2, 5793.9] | 8.6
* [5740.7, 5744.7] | 8.89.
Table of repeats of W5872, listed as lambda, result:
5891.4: 6.719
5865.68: 10.63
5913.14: 9.034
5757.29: 9.018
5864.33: 9.953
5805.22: 8.477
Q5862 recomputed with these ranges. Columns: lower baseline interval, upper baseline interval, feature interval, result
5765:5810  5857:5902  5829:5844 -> -0.10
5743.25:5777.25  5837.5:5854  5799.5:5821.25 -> 0.04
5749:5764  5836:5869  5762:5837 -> 0.05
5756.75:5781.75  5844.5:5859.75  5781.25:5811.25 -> -0.05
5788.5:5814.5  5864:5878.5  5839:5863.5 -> 0.07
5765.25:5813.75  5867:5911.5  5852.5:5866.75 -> -0.11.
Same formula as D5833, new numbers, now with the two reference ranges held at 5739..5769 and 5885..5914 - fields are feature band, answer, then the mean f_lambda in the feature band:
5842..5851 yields -0.6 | 8.5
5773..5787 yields 0.8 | 7.89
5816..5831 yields -0.9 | 8.57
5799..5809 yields -0.5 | 8.6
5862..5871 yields -2.6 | 10.1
